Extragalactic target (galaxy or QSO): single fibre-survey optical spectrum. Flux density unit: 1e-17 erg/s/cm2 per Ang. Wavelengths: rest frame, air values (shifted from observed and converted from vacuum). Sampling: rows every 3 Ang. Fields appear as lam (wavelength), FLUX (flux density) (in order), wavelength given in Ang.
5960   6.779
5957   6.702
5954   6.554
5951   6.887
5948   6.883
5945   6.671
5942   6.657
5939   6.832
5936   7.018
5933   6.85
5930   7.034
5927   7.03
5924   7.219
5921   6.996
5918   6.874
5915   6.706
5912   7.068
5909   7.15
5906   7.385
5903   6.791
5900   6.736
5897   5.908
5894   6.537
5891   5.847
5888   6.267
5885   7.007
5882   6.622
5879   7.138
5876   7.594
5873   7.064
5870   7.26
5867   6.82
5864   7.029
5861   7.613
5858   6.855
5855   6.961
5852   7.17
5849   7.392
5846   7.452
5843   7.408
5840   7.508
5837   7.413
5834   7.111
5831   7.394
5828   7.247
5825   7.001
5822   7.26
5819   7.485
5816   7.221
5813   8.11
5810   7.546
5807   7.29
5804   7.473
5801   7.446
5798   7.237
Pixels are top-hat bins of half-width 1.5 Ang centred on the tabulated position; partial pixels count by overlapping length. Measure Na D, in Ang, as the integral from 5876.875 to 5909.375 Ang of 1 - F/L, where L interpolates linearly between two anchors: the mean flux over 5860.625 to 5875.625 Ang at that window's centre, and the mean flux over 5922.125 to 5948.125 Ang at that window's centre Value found 1.8 Ang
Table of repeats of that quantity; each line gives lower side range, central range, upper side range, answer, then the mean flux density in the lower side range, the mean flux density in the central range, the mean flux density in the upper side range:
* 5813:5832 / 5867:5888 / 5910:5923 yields 0.19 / 7.33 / 7.03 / 6.93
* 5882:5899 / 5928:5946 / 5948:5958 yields -0.58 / 6.35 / 6.85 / 6.74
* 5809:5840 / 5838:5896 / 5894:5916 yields 0.48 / 7.38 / 7.02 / 6.8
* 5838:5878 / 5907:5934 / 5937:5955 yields -0.40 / 7.24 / 7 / 6.76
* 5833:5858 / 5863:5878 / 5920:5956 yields 0.03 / 7.28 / 7.16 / 6.88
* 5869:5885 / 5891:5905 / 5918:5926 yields 1.25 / 7.12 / 6.46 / 7.06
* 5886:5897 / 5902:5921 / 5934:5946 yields -1.61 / 6.21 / 7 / 6.8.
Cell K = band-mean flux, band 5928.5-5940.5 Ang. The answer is 6.93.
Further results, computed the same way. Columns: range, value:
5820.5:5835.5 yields 7.2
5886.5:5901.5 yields 6.26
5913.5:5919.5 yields 6.79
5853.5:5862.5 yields 7.14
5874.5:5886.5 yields 7.09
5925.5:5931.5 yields 7.03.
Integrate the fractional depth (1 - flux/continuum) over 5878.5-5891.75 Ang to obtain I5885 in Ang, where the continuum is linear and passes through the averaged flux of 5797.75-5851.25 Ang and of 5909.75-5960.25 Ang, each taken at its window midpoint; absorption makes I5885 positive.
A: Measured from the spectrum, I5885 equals 1.0 Ang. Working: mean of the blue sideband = 7.39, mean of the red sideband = 6.87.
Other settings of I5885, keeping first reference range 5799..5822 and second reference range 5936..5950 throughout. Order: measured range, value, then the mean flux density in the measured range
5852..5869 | 0.4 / 7.07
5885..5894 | 1.0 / 6.3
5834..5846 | -0.1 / 7.4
